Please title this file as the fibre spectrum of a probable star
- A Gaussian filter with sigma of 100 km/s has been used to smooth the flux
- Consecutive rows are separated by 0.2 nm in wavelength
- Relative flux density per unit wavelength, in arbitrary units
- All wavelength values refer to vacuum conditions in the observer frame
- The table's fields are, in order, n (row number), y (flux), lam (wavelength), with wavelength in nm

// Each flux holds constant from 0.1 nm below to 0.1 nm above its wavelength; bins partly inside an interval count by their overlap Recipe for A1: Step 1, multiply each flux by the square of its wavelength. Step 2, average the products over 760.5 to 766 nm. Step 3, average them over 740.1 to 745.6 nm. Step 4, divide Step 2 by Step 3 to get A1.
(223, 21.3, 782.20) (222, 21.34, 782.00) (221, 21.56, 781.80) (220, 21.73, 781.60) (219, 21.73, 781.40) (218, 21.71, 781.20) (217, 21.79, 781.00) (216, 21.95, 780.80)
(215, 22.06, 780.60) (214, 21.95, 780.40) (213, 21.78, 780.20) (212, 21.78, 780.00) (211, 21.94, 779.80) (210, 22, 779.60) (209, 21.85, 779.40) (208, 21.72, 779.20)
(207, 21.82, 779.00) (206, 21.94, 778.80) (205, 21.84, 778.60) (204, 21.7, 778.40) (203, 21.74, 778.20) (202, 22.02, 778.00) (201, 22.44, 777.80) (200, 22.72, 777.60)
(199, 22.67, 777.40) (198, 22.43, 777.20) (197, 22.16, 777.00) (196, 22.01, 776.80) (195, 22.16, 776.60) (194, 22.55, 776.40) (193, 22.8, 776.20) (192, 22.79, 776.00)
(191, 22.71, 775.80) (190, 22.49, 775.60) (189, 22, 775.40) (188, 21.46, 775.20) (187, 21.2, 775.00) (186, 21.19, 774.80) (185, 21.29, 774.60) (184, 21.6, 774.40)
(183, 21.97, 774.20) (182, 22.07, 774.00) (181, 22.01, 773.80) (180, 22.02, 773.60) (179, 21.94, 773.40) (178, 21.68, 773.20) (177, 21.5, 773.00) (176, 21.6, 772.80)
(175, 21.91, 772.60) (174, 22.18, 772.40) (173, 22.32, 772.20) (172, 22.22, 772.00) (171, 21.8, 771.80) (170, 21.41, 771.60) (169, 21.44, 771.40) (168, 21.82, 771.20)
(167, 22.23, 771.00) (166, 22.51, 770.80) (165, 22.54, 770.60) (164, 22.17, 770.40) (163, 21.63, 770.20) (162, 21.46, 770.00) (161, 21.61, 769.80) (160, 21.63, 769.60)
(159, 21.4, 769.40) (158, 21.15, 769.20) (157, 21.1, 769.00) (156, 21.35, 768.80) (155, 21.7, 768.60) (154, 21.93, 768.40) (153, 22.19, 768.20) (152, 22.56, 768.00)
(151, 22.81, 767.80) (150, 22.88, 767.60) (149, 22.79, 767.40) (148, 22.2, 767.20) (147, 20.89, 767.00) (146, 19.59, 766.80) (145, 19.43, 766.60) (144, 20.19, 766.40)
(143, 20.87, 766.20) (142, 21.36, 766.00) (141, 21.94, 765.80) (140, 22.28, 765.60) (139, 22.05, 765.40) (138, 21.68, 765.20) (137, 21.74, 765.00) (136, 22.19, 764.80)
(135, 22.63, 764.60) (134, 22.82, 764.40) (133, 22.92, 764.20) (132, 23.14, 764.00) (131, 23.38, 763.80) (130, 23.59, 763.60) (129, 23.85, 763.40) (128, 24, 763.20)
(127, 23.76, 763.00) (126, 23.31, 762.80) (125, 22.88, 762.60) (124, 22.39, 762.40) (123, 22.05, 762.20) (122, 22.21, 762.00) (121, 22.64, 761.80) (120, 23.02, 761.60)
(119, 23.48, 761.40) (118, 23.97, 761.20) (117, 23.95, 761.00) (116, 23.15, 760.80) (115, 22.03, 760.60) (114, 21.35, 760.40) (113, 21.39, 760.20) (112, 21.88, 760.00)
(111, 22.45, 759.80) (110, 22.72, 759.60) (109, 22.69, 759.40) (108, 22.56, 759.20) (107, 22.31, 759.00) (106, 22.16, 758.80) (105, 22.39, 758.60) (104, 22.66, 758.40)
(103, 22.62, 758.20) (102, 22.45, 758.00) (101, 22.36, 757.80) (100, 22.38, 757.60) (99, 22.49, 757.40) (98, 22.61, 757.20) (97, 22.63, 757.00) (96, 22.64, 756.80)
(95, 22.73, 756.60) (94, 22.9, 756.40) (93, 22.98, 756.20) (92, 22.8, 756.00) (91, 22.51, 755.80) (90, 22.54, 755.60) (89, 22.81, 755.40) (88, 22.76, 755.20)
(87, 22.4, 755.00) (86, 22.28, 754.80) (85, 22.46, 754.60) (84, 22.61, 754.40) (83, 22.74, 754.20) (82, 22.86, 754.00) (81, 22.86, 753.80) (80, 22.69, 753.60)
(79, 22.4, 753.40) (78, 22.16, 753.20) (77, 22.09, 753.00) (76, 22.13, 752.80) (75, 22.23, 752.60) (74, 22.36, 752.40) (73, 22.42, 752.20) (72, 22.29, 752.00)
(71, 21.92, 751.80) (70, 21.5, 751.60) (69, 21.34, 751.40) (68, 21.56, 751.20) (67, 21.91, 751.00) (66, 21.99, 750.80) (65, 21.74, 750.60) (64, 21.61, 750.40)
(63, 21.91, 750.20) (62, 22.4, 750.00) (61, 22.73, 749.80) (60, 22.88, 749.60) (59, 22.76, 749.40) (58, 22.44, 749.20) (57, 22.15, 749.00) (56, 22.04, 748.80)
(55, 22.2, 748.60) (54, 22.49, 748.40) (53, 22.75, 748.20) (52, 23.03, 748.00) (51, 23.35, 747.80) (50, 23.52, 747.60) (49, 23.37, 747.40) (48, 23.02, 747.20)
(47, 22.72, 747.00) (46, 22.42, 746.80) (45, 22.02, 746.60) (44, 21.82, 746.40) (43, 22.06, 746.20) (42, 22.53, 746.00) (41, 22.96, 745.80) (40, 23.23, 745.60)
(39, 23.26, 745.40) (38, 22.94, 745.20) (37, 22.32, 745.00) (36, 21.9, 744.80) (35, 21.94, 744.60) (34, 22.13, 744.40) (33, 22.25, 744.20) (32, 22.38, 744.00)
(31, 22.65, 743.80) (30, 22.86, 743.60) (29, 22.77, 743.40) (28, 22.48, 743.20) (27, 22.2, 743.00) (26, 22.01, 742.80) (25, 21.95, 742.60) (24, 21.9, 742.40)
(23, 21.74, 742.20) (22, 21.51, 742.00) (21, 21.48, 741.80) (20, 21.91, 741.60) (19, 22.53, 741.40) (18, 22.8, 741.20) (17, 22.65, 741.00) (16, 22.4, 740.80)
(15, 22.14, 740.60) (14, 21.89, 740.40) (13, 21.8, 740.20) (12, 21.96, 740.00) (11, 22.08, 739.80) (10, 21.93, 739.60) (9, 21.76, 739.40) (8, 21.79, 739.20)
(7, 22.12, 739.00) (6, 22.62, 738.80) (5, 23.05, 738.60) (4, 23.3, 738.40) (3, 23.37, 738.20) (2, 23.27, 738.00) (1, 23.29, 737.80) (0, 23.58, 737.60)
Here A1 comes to 1.1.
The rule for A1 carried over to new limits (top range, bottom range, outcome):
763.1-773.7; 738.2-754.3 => 1.04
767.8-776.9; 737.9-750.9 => 1.05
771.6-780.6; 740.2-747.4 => 1.07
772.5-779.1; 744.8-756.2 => 1.05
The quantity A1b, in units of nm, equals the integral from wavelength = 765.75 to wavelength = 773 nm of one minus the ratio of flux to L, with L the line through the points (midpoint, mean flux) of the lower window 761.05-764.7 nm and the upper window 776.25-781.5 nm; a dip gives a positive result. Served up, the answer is 0.32 nm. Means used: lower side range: 23.1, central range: 21.7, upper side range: 22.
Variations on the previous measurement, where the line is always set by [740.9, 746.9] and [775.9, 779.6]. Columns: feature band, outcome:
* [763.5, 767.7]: 0.06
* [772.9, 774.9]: 0.04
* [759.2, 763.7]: -0.12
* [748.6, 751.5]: 0.02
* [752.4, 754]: -0.01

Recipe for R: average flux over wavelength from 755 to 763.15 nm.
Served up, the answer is 22.6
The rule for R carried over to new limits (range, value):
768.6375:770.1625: 21.4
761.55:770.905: 22.1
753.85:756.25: 22.6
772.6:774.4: 21.8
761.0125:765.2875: 23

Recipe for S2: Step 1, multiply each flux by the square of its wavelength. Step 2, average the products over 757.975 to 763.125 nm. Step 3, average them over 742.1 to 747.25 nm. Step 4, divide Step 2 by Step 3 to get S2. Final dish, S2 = 1.05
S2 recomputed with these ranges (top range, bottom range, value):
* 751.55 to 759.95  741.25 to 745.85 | 1.04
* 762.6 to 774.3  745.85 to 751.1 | 1.03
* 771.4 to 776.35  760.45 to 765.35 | 0.98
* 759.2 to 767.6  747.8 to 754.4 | 1.04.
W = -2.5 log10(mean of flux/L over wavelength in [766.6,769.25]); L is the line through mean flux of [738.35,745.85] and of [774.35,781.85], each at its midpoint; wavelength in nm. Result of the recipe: 0.02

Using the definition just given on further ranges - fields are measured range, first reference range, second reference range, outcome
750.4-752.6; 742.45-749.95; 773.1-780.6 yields 0.03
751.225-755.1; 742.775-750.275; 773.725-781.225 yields 0.01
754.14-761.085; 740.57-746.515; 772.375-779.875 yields -0.02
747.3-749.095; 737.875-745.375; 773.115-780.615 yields -0.02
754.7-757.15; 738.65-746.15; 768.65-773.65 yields -0.03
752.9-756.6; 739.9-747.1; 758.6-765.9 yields 0.00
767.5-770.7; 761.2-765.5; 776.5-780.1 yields 0.03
